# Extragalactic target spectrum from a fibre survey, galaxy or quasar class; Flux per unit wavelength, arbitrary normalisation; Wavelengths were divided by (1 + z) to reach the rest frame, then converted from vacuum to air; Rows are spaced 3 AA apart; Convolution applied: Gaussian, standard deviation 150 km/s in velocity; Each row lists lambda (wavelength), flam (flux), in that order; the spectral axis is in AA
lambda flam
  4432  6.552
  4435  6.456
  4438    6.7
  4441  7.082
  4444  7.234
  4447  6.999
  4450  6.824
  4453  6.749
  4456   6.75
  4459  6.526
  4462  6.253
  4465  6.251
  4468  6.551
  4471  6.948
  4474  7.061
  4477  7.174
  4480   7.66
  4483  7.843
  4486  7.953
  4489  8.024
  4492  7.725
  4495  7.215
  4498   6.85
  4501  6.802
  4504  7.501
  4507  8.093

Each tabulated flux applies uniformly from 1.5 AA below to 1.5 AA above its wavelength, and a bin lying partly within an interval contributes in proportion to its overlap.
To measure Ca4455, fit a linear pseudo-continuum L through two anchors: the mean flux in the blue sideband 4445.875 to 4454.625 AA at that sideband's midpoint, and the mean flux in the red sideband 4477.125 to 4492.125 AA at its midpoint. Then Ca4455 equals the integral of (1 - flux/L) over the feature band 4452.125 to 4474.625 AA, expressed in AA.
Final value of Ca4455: 1.8 AA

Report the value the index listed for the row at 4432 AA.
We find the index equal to 6.552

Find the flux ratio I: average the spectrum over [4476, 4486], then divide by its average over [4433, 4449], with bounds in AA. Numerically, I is 1.11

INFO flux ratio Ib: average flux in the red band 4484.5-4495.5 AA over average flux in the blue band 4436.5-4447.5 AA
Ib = 1.1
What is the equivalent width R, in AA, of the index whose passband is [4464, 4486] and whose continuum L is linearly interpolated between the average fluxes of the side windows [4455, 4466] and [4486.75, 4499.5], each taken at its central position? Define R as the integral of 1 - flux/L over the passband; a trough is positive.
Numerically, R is -0.7 AA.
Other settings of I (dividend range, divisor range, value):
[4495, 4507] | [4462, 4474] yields 1.09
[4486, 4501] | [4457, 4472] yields 1.14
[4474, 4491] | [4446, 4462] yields 1.14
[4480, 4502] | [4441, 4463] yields 1.11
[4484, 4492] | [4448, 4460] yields 1.18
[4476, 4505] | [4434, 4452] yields 1.09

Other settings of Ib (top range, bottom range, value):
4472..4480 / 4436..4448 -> 1.03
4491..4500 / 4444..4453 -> 1.04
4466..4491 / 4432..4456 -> 1.08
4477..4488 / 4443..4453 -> 1.11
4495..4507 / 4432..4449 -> 1.05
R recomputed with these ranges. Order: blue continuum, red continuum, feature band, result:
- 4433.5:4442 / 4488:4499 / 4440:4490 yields 0.31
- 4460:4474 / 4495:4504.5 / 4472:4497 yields -2.73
